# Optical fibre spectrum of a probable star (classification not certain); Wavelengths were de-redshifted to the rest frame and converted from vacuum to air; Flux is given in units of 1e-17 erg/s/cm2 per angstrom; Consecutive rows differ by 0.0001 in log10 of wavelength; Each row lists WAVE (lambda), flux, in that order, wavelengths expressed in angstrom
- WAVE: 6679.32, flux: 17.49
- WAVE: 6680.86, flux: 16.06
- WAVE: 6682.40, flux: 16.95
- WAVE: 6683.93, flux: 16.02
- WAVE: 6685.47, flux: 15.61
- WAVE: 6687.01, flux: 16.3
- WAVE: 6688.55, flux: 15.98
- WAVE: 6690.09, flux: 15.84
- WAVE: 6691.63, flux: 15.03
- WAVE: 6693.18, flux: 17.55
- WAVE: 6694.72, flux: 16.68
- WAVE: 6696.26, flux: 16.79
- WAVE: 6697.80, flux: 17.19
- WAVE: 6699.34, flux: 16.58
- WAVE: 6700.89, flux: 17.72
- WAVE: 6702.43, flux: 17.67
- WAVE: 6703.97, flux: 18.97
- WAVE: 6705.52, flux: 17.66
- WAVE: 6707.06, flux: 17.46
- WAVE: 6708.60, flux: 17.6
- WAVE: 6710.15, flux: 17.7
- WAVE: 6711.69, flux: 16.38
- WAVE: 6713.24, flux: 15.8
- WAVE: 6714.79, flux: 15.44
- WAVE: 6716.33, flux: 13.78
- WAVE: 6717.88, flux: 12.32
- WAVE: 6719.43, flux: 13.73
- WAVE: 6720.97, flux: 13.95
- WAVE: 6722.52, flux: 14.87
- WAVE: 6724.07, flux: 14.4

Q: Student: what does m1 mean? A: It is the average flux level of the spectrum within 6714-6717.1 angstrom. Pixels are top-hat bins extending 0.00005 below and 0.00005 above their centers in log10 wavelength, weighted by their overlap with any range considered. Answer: 14.6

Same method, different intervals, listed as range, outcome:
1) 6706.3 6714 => 17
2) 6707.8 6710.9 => 17.6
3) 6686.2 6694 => 16.1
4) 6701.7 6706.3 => 18.1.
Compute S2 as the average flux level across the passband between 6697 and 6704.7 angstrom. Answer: 17.6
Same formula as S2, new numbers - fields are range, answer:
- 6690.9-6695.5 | 16.4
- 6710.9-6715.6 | 15.9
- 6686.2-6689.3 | 16.1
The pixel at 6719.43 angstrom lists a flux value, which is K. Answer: 13.73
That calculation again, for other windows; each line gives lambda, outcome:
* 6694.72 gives 16.68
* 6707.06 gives 17.46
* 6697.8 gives 17.19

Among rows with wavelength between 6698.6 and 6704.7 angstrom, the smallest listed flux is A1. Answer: 16.58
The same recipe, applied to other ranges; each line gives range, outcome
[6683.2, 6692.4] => 15.03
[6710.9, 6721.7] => 12.32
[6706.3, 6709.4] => 17.46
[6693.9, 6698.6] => 16.68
